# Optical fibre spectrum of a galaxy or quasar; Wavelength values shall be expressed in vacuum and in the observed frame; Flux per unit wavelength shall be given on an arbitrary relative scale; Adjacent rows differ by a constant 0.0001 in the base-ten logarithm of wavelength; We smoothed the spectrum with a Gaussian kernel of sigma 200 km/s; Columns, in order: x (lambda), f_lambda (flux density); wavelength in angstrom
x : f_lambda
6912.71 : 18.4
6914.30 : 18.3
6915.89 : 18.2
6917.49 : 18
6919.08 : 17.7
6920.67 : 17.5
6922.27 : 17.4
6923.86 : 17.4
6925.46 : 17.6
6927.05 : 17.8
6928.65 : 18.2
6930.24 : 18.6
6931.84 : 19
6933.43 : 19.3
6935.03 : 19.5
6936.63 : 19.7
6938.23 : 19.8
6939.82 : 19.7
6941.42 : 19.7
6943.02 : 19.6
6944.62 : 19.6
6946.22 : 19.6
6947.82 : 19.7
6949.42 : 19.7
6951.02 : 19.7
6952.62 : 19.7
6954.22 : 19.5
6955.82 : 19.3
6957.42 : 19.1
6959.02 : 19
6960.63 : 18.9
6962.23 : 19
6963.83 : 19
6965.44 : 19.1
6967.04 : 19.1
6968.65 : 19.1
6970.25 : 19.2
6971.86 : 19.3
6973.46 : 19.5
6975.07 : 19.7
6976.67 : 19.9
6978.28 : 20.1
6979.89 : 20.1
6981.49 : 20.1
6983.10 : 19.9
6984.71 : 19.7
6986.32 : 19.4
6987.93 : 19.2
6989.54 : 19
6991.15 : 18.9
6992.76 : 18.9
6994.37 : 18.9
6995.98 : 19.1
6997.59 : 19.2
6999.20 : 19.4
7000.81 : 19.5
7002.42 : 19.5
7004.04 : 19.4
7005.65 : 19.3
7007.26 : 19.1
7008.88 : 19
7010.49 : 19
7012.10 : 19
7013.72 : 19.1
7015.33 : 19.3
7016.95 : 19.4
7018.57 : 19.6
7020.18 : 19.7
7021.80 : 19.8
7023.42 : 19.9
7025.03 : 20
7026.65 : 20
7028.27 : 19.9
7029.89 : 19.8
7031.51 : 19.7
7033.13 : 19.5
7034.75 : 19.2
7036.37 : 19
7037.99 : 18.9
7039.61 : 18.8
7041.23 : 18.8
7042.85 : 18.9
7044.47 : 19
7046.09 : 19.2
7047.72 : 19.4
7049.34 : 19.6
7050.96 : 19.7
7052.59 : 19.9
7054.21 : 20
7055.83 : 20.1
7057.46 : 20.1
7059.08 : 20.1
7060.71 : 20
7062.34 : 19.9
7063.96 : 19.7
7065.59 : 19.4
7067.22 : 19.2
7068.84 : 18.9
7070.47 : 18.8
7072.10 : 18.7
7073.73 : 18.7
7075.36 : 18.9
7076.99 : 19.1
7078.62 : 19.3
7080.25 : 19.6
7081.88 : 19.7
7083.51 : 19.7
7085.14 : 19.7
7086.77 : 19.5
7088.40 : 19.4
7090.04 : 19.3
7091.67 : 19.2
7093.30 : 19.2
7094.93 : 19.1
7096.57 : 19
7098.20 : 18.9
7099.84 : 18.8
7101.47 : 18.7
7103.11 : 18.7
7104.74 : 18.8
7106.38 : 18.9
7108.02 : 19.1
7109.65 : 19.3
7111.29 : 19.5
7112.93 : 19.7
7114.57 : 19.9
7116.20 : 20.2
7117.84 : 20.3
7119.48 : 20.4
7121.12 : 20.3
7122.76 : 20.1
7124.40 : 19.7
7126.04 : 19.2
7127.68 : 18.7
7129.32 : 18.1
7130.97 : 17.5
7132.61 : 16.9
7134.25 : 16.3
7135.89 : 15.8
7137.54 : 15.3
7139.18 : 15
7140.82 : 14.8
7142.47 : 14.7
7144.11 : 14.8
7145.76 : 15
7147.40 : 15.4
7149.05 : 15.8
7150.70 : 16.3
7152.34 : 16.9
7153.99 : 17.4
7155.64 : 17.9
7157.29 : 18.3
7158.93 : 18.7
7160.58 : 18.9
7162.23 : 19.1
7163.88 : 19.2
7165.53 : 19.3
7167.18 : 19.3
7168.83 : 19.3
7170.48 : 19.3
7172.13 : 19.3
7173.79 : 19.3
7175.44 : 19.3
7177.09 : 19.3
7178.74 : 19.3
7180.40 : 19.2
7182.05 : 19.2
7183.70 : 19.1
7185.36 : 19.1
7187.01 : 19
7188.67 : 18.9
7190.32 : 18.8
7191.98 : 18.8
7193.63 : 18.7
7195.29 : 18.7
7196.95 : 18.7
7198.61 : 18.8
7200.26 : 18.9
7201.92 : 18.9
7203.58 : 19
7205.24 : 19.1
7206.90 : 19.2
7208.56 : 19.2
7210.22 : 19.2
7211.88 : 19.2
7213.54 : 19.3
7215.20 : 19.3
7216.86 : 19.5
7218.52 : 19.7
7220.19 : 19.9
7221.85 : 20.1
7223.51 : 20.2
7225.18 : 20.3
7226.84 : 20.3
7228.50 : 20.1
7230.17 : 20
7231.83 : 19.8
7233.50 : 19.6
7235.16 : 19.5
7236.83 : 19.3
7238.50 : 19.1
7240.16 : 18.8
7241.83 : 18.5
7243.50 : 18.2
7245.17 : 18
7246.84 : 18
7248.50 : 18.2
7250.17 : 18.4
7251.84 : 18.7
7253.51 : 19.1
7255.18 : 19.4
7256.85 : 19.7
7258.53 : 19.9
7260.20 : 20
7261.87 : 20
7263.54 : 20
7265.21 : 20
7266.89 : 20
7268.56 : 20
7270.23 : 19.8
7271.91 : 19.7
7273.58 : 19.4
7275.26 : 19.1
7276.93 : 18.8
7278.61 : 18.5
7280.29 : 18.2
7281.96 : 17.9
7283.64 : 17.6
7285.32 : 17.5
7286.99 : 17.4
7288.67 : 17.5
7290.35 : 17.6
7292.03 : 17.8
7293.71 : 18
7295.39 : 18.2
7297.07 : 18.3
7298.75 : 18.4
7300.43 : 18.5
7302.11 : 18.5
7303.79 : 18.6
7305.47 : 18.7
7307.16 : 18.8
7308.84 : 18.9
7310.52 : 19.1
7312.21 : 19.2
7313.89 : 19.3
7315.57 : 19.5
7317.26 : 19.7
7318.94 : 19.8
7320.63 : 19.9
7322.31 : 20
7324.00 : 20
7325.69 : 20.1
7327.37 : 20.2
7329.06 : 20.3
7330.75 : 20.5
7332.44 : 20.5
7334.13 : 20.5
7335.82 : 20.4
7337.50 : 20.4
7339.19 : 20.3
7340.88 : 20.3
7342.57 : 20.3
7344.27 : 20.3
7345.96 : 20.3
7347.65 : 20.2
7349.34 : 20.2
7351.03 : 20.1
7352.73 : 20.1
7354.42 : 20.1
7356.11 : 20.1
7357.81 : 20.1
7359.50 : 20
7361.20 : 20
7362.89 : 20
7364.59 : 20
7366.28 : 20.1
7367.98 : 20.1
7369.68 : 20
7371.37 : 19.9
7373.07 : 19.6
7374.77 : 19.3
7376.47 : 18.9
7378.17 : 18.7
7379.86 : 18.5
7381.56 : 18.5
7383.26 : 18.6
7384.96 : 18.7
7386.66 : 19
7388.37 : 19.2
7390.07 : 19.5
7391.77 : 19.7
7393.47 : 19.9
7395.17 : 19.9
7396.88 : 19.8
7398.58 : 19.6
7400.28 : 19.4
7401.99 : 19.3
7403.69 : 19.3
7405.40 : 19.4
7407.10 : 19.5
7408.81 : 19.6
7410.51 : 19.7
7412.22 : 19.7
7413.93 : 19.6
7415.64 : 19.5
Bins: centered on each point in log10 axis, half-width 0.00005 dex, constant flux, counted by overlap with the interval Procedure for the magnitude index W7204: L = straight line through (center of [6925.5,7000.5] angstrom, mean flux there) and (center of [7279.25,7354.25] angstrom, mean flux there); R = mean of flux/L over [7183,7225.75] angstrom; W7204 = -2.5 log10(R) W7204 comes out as 0.00 mag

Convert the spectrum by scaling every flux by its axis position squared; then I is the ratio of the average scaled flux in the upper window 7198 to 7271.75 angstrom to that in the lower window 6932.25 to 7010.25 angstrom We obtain 1.08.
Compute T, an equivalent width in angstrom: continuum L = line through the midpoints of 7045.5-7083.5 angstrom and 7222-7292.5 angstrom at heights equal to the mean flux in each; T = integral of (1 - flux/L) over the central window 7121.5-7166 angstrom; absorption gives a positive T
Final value 4.77 angstrom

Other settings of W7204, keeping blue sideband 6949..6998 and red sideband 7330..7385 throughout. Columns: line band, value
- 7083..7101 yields 0.02 mag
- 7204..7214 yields 0.03 mag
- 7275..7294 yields 0.11 mag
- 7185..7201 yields 0.05 mag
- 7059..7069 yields -0.01 mag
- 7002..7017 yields 0.01 mag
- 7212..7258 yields 0.02 mag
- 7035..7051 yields 0.02 mag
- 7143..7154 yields 0.23 mag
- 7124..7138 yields 0.12 mag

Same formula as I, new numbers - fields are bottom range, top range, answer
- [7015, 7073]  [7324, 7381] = 1.12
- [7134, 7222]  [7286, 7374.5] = 1.12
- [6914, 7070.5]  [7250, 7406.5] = 1.11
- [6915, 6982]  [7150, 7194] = 1.05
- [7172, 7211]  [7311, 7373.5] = 1.10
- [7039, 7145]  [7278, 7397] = 1.10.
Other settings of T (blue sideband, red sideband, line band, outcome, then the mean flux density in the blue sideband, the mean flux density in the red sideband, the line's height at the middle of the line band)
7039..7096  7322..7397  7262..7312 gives 2.68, 19.4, 19.8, 19.7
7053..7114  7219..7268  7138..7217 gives 4.38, 19.3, 19.4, 19.4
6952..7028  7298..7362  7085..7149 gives 4.25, 19.4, 19.8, 19.5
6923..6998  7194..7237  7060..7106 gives 0.34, 19.3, 19.4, 19.3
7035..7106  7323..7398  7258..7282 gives 0.25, 19.3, 19.8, 19.7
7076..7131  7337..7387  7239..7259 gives 0.87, 19.3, 19.8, 19.6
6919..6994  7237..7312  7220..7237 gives -1.02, 19.2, 18.8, 18.8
